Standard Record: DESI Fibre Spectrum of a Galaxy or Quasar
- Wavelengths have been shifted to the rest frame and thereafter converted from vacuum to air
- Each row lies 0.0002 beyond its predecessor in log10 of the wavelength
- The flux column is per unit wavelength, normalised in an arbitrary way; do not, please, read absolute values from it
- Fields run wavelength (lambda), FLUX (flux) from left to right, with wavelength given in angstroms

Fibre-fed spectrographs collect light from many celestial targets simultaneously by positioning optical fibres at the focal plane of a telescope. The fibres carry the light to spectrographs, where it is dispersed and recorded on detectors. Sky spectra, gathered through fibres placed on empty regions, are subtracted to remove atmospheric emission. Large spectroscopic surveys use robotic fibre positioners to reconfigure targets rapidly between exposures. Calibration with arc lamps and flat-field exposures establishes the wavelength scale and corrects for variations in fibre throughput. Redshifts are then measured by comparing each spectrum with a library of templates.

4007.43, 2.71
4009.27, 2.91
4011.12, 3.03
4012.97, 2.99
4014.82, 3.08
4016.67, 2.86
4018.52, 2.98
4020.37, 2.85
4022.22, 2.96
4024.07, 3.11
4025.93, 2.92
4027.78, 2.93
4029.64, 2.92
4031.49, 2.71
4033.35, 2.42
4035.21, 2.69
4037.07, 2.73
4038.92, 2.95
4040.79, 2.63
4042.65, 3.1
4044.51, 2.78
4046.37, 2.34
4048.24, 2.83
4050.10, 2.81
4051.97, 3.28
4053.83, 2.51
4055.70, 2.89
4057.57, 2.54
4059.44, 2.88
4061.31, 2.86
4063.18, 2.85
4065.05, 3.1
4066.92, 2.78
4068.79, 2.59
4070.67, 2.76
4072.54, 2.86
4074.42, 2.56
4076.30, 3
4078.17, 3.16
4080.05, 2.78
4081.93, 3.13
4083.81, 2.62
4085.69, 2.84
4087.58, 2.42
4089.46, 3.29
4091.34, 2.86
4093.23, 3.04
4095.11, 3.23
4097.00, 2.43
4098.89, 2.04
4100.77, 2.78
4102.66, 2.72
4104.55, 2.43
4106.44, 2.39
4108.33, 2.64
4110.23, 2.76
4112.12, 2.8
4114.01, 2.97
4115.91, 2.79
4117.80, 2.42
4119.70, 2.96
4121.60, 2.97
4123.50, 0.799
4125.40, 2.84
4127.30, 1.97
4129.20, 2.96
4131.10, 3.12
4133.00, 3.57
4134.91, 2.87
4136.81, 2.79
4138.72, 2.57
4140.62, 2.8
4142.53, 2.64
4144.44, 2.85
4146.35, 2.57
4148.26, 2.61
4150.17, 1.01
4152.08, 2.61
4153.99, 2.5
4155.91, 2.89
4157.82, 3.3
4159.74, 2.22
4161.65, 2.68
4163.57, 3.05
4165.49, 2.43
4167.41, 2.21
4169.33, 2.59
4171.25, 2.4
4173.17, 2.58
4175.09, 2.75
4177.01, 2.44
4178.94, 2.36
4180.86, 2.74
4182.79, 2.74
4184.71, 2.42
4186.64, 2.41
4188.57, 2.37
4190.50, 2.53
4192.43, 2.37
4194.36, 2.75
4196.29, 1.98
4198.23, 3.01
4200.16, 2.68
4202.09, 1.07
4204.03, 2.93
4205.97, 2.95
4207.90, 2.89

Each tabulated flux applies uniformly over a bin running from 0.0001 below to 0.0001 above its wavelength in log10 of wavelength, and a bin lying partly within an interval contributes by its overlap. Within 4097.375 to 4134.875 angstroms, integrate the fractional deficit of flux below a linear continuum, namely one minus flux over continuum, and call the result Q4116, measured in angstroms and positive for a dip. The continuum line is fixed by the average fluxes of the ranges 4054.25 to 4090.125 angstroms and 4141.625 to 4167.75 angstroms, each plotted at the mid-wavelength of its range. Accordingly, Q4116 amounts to 0.6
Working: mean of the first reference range 2.83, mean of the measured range 2.63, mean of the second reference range 2.55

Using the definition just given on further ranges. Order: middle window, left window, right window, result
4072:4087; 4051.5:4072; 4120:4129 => -1.1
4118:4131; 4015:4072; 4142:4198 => 0.8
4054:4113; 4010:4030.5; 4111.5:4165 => 0.5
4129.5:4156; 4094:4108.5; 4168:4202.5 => -1.4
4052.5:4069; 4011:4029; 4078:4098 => 0.6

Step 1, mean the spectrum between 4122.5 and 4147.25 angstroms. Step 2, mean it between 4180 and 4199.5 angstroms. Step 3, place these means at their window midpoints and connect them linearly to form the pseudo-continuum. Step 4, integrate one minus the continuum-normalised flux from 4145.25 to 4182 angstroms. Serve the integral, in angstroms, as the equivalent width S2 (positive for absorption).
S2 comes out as 0.8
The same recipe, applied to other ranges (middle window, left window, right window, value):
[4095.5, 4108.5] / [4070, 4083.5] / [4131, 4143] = 1.7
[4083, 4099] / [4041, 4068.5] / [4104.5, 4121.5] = -0.2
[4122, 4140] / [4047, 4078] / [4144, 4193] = 0.0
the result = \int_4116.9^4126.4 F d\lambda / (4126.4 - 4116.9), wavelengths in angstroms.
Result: 2.39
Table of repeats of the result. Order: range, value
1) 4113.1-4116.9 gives 2.87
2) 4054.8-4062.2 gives 2.79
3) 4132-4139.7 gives 2.95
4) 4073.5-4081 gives 2.88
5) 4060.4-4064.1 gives 2.86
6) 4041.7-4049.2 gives 2.76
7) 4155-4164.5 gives 2.83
